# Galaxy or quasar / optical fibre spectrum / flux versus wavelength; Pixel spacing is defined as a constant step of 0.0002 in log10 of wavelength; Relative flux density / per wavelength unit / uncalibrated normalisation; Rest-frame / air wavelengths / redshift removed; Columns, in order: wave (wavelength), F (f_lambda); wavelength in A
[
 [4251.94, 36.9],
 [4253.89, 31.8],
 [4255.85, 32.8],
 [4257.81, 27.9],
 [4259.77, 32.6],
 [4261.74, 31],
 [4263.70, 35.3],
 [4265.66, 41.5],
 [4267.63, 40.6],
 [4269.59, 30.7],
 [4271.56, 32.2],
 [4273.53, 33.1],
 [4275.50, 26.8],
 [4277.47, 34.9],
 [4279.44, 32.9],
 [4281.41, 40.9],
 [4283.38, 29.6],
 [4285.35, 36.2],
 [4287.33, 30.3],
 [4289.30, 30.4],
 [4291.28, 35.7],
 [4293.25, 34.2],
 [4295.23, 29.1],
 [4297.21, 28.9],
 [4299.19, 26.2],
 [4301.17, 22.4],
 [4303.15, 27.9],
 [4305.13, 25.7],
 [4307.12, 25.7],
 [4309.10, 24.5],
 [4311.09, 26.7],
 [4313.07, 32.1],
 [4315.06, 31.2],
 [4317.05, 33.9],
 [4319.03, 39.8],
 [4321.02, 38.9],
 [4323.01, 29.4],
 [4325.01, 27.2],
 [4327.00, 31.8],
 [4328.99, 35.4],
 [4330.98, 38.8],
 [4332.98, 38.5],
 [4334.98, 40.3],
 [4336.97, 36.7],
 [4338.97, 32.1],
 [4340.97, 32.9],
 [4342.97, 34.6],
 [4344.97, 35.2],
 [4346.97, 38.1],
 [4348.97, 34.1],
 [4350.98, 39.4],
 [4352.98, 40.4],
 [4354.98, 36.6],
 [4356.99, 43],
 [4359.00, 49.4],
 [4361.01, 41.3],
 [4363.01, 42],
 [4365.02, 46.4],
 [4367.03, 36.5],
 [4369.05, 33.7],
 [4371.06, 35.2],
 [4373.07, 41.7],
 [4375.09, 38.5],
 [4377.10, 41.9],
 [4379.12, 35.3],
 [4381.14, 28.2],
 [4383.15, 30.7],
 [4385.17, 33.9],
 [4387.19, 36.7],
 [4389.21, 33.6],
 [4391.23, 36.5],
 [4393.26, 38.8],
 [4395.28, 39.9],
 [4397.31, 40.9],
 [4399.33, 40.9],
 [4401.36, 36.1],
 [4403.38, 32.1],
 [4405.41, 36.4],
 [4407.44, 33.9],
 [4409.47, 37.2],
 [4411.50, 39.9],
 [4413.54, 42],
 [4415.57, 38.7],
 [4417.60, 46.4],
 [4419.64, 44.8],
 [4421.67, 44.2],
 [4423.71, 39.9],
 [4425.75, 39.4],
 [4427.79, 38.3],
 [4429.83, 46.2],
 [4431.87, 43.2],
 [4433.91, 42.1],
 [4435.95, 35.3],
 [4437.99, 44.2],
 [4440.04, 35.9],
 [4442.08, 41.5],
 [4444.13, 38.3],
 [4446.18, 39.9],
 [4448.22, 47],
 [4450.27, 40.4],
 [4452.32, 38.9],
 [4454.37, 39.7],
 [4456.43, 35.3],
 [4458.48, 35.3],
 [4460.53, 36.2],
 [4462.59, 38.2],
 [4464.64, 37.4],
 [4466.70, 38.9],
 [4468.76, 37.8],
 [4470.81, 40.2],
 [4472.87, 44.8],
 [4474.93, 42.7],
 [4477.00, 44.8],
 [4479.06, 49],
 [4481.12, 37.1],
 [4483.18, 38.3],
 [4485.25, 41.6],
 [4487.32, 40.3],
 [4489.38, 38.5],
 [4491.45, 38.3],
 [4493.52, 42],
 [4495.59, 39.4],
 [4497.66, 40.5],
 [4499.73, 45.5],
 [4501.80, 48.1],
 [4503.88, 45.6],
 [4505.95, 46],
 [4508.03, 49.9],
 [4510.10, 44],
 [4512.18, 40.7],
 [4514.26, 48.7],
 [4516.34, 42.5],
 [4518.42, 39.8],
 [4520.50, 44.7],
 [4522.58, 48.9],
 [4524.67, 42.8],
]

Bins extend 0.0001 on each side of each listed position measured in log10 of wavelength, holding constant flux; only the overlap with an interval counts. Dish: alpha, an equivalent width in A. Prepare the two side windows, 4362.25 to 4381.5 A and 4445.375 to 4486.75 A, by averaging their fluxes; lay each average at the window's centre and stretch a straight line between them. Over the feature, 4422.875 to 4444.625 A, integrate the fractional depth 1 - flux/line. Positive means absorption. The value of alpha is -0.52 A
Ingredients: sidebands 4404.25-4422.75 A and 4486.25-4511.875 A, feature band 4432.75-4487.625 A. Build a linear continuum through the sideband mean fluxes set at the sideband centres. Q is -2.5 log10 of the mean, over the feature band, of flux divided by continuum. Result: 0.05 mag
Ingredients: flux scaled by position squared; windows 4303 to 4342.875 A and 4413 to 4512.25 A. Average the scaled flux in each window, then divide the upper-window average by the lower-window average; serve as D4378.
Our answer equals 1.35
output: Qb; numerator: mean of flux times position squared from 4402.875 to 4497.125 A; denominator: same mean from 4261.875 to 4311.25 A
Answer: 1.4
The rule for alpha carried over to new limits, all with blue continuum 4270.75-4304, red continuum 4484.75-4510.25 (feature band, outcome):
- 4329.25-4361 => -3.23 A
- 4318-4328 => -0.05 A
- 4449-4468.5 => 1.41 A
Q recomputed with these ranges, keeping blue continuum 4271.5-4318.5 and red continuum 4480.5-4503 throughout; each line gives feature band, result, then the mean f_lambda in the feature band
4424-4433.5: -0.11 mag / 41.6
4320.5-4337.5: -0.09 mag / 35.1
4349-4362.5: -0.21 mag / 41.2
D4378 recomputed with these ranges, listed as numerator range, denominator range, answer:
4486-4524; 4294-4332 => 1.56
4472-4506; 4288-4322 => 1.53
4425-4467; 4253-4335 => 1.32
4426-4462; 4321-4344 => 1.21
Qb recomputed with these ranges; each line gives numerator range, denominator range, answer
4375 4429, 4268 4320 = 1.29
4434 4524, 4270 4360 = 1.34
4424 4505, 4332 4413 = 1.13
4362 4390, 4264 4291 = 1.13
